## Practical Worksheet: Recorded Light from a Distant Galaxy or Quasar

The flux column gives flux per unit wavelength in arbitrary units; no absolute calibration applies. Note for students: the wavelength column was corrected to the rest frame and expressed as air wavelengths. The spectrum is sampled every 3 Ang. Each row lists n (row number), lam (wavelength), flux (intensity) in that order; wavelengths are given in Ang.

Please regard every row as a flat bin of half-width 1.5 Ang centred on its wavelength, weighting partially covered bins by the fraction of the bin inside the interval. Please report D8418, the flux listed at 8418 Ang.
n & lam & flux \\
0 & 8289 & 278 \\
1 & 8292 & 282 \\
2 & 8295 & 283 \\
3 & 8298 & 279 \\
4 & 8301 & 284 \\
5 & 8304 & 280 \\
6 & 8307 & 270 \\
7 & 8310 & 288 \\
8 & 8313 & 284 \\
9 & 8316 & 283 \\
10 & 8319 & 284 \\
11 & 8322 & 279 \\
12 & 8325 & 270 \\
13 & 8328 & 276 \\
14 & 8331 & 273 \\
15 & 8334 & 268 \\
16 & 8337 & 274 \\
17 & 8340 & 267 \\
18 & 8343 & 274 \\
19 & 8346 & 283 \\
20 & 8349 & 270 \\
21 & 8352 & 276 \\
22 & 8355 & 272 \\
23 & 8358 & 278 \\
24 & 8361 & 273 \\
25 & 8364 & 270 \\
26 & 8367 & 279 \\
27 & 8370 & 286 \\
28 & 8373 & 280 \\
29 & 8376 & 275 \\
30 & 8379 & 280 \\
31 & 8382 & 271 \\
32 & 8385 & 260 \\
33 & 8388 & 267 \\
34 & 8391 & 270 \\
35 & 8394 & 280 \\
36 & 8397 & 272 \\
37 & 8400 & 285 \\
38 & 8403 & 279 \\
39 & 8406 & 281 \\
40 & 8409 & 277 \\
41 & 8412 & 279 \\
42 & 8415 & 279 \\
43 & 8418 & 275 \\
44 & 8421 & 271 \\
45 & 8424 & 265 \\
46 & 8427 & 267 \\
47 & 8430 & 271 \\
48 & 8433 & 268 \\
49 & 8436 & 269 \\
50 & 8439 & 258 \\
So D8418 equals 275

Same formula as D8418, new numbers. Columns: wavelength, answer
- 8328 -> 276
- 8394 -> 280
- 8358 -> 278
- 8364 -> 270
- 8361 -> 273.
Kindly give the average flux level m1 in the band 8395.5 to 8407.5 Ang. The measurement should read 279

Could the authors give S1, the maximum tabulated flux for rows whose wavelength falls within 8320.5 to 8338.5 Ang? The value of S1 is 279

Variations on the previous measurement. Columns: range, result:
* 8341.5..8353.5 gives 283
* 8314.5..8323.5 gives 284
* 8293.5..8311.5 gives 288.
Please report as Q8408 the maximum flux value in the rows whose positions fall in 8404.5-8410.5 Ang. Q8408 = 281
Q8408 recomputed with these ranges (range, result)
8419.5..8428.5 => 271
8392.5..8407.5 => 285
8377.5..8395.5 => 280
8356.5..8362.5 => 278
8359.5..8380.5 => 286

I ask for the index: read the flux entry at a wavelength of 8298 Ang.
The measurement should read 279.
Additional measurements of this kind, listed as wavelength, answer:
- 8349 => 270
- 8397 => 272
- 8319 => 284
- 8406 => 281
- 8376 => 275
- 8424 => 265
